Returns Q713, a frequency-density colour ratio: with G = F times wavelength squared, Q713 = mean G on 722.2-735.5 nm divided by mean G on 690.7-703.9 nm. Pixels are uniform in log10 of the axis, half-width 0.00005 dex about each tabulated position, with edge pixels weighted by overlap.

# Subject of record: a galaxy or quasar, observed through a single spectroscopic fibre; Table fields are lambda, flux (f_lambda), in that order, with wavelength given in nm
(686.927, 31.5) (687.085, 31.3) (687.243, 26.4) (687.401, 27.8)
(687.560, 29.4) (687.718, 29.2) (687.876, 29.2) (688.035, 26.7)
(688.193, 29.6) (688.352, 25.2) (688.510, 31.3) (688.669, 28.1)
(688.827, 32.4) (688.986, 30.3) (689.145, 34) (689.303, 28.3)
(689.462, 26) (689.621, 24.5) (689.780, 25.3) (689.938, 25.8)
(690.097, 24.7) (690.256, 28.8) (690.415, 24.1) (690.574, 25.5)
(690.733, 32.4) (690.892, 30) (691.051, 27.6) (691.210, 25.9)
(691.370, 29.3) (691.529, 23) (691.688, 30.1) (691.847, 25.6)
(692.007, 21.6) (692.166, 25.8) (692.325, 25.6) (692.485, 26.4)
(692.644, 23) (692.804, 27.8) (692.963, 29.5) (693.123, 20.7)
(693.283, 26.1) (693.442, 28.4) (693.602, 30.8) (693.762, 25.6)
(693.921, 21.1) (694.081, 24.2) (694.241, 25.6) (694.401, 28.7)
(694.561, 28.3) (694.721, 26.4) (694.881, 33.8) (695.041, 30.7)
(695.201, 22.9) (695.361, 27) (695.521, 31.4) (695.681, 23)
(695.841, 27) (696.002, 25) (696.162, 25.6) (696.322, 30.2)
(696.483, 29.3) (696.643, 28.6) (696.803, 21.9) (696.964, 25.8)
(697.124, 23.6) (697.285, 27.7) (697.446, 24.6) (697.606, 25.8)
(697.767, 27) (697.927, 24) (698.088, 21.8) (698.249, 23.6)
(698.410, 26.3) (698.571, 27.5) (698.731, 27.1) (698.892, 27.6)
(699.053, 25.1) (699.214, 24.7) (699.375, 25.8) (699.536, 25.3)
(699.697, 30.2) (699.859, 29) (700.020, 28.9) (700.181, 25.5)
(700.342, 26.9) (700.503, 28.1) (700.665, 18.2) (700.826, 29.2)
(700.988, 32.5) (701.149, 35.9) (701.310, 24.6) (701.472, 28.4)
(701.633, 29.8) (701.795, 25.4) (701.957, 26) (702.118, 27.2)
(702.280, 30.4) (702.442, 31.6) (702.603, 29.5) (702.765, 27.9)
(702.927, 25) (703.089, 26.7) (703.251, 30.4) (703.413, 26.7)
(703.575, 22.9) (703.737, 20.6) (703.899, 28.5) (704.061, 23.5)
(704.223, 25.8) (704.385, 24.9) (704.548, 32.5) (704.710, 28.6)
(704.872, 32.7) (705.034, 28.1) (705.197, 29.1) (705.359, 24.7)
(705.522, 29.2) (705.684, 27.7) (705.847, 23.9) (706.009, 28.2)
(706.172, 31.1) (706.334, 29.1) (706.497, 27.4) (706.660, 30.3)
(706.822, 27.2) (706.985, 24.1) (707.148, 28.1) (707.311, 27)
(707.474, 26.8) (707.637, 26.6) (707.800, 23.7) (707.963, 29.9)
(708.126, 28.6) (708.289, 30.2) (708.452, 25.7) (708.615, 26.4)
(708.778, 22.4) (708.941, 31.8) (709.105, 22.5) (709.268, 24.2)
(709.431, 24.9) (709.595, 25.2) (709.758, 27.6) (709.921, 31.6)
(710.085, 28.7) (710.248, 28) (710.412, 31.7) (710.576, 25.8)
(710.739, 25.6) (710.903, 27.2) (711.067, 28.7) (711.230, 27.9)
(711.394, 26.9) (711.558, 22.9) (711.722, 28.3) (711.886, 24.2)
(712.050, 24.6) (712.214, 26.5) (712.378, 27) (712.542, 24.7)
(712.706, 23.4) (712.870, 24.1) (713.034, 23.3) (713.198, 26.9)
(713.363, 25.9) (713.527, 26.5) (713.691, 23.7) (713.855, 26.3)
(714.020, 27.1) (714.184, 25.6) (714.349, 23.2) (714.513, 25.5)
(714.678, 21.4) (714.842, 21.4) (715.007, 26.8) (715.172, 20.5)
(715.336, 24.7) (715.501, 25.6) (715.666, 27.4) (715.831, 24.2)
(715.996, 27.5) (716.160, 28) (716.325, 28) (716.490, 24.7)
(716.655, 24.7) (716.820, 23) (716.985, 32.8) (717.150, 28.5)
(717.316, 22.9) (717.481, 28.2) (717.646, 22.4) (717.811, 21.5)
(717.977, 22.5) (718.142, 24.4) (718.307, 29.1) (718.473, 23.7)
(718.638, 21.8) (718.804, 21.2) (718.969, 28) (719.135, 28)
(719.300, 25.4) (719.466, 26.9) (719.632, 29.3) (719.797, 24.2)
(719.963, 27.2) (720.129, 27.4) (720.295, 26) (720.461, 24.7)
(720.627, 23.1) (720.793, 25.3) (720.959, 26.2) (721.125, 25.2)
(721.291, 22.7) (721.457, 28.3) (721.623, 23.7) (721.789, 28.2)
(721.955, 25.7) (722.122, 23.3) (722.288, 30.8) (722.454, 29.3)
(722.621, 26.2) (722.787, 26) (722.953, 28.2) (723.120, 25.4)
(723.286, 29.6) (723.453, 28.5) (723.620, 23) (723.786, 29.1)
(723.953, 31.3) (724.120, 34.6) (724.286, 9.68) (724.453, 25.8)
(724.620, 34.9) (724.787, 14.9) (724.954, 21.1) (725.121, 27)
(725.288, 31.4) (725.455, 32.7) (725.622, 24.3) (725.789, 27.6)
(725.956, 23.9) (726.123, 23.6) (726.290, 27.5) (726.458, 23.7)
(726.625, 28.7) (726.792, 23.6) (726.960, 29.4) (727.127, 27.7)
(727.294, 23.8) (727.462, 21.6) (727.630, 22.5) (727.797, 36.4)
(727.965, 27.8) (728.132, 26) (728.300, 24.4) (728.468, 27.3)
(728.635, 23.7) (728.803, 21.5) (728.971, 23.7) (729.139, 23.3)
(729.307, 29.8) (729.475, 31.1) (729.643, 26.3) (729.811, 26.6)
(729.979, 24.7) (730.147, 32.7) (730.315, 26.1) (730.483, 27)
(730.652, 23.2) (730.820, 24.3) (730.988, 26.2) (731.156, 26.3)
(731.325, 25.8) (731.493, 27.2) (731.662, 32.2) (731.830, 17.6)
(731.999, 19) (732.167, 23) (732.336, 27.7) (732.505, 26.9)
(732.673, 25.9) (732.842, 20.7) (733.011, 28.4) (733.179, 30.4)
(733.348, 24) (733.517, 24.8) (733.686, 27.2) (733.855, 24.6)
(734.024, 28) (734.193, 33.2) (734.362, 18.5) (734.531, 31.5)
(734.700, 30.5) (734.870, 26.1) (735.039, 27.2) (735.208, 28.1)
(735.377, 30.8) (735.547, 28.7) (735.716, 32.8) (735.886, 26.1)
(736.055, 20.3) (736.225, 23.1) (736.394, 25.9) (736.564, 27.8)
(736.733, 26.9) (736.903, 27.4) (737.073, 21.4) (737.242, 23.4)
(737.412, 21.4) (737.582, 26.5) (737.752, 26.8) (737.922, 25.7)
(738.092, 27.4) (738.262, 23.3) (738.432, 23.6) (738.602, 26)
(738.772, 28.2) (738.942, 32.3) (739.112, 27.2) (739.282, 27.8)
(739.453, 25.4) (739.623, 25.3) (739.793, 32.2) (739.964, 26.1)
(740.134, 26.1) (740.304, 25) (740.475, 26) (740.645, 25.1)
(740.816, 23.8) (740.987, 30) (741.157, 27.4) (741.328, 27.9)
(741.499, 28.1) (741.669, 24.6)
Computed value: 1.08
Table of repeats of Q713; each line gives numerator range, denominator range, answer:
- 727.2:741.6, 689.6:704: 1.09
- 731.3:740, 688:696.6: 1.09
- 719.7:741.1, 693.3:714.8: 1.05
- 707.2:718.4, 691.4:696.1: 1.04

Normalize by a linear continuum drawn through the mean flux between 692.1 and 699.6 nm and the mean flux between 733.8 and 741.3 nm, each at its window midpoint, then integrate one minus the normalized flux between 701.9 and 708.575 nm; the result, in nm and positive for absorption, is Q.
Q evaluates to -0.30 nm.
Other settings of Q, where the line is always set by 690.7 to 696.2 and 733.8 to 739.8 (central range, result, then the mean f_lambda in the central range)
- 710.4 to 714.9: 0.20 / 25.5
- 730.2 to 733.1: 0.15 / 25.2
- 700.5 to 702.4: -0.10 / 28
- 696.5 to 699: 0.10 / 25.6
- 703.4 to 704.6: 0.06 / 25.4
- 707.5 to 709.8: 0.02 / 26.4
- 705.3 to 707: -0.07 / 27.7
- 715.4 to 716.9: 0.04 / 25.9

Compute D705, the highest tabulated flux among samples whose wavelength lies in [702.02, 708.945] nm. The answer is 32.7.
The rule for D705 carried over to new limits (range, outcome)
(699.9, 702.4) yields 35.9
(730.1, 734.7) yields 33.2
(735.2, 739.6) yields 32.8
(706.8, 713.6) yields 31.8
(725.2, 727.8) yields 36.4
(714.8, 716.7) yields 28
